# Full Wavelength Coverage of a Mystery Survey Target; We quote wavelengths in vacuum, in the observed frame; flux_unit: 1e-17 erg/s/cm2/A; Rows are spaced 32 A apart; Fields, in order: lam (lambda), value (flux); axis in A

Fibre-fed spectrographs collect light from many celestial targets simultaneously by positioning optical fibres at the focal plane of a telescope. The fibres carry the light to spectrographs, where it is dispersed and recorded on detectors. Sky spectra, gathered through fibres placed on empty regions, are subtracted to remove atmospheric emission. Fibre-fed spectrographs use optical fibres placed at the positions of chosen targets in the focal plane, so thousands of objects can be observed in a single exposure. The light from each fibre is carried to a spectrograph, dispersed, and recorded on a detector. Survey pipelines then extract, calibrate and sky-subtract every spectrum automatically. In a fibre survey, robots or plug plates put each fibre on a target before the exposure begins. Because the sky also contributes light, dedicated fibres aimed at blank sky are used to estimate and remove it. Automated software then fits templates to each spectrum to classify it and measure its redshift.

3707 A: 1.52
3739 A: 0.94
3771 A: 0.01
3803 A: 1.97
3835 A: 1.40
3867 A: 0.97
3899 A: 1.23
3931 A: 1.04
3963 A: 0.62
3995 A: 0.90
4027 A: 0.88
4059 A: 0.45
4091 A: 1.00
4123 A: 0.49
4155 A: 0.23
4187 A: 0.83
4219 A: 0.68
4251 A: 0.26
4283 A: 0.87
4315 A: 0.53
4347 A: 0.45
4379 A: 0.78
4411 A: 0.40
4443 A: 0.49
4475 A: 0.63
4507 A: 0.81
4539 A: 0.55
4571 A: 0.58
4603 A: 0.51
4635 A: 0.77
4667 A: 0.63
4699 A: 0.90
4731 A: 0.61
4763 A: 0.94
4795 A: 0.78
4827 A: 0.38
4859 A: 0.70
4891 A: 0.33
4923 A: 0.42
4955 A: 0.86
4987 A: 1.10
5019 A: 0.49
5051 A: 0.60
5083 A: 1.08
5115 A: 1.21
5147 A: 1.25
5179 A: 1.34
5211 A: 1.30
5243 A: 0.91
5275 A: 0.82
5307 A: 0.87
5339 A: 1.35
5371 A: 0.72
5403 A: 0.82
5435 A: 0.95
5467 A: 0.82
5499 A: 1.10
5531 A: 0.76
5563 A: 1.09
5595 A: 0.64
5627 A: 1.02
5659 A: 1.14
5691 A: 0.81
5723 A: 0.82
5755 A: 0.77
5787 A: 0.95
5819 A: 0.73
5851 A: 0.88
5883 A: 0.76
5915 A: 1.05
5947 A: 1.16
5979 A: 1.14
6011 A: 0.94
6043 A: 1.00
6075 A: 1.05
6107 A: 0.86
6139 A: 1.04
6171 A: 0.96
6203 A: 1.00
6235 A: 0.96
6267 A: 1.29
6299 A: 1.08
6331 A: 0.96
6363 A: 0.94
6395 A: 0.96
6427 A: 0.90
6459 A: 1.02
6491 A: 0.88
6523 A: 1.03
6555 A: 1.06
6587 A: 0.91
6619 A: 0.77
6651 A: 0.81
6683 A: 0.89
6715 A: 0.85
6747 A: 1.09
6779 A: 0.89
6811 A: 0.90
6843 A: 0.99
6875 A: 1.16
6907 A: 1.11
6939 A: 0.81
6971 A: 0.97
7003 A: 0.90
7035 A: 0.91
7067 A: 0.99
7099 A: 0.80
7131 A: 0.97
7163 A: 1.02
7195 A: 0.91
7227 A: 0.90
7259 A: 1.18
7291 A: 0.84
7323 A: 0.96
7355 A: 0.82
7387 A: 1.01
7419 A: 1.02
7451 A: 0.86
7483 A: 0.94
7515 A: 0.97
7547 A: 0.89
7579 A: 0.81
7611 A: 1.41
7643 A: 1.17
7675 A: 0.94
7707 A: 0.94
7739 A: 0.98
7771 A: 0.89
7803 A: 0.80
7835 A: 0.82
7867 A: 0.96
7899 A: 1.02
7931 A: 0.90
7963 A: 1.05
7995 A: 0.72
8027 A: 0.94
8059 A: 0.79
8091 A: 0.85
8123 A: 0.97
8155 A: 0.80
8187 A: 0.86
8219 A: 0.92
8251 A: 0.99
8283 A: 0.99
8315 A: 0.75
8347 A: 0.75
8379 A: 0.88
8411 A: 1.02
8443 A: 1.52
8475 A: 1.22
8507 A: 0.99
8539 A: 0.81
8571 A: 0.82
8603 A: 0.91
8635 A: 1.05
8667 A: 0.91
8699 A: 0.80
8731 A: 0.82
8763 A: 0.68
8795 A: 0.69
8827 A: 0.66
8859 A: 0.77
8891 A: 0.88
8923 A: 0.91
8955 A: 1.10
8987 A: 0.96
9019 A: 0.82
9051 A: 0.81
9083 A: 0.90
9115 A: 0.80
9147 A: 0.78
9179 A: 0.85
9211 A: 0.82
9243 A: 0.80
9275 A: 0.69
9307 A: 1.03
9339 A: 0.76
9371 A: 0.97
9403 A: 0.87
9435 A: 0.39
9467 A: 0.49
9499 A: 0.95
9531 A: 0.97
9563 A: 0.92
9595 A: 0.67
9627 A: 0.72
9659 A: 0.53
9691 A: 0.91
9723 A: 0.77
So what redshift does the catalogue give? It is 0.286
